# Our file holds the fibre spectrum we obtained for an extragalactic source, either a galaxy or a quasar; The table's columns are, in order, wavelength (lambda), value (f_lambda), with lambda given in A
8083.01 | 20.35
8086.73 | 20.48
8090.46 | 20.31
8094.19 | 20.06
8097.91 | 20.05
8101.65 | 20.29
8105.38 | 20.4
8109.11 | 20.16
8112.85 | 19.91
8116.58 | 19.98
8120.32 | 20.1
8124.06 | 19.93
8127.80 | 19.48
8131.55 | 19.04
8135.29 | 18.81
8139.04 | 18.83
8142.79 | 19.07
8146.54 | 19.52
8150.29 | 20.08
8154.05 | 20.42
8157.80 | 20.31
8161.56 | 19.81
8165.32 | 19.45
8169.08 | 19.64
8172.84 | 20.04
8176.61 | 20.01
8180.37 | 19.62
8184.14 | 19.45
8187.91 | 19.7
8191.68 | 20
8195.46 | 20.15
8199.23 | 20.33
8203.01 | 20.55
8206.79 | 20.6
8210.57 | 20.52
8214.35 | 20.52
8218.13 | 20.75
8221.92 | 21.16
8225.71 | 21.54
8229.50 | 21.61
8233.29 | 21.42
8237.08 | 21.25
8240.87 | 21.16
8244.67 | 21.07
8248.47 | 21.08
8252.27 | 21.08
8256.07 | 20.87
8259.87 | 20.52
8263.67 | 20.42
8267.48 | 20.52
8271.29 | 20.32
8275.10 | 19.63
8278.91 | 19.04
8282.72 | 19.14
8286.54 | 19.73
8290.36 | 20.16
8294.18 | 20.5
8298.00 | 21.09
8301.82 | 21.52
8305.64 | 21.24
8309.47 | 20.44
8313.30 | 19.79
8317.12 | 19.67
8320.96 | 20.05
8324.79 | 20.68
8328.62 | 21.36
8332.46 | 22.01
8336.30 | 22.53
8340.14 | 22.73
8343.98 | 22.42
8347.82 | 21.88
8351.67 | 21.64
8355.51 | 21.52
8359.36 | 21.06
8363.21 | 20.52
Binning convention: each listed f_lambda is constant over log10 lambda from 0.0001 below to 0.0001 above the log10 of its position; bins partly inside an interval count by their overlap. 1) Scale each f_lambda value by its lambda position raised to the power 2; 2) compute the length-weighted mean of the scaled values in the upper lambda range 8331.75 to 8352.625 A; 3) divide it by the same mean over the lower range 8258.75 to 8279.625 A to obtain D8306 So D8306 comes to 1.12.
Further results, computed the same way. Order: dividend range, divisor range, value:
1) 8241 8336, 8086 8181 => 1.08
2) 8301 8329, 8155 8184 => 1.07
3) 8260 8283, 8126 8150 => 1.07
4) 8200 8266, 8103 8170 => 1.09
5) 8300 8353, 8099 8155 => 1.13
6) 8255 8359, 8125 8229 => 1.07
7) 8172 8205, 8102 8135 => 1.02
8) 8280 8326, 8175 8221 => 1.03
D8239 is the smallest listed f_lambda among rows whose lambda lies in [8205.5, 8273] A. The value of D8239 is 20.32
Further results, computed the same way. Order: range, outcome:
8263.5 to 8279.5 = 19.04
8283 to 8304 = 19.73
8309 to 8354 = 19.67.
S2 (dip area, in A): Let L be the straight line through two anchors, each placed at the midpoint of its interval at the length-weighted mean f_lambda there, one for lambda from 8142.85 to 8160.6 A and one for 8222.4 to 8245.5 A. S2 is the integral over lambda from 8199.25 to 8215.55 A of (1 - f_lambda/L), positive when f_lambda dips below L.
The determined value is 0.3 A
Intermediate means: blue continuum 20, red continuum 21.3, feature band 20.5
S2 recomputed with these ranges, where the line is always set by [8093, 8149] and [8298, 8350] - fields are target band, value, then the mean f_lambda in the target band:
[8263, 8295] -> 1.54 A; 19.9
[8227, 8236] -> -0.41 A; 21.5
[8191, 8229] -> -0.52 A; 20.7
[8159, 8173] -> 0.23 A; 19.7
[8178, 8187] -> 0.27 A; 19.6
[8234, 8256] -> -0.50 A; 21.1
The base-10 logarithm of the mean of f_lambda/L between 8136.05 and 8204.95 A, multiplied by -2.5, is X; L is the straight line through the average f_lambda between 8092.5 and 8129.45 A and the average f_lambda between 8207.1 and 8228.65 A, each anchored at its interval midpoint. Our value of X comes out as 0.04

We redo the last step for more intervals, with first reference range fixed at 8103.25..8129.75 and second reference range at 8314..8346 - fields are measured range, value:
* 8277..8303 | 0.052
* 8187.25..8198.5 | 0.025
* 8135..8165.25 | 0.031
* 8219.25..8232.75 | -0.035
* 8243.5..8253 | -0.012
